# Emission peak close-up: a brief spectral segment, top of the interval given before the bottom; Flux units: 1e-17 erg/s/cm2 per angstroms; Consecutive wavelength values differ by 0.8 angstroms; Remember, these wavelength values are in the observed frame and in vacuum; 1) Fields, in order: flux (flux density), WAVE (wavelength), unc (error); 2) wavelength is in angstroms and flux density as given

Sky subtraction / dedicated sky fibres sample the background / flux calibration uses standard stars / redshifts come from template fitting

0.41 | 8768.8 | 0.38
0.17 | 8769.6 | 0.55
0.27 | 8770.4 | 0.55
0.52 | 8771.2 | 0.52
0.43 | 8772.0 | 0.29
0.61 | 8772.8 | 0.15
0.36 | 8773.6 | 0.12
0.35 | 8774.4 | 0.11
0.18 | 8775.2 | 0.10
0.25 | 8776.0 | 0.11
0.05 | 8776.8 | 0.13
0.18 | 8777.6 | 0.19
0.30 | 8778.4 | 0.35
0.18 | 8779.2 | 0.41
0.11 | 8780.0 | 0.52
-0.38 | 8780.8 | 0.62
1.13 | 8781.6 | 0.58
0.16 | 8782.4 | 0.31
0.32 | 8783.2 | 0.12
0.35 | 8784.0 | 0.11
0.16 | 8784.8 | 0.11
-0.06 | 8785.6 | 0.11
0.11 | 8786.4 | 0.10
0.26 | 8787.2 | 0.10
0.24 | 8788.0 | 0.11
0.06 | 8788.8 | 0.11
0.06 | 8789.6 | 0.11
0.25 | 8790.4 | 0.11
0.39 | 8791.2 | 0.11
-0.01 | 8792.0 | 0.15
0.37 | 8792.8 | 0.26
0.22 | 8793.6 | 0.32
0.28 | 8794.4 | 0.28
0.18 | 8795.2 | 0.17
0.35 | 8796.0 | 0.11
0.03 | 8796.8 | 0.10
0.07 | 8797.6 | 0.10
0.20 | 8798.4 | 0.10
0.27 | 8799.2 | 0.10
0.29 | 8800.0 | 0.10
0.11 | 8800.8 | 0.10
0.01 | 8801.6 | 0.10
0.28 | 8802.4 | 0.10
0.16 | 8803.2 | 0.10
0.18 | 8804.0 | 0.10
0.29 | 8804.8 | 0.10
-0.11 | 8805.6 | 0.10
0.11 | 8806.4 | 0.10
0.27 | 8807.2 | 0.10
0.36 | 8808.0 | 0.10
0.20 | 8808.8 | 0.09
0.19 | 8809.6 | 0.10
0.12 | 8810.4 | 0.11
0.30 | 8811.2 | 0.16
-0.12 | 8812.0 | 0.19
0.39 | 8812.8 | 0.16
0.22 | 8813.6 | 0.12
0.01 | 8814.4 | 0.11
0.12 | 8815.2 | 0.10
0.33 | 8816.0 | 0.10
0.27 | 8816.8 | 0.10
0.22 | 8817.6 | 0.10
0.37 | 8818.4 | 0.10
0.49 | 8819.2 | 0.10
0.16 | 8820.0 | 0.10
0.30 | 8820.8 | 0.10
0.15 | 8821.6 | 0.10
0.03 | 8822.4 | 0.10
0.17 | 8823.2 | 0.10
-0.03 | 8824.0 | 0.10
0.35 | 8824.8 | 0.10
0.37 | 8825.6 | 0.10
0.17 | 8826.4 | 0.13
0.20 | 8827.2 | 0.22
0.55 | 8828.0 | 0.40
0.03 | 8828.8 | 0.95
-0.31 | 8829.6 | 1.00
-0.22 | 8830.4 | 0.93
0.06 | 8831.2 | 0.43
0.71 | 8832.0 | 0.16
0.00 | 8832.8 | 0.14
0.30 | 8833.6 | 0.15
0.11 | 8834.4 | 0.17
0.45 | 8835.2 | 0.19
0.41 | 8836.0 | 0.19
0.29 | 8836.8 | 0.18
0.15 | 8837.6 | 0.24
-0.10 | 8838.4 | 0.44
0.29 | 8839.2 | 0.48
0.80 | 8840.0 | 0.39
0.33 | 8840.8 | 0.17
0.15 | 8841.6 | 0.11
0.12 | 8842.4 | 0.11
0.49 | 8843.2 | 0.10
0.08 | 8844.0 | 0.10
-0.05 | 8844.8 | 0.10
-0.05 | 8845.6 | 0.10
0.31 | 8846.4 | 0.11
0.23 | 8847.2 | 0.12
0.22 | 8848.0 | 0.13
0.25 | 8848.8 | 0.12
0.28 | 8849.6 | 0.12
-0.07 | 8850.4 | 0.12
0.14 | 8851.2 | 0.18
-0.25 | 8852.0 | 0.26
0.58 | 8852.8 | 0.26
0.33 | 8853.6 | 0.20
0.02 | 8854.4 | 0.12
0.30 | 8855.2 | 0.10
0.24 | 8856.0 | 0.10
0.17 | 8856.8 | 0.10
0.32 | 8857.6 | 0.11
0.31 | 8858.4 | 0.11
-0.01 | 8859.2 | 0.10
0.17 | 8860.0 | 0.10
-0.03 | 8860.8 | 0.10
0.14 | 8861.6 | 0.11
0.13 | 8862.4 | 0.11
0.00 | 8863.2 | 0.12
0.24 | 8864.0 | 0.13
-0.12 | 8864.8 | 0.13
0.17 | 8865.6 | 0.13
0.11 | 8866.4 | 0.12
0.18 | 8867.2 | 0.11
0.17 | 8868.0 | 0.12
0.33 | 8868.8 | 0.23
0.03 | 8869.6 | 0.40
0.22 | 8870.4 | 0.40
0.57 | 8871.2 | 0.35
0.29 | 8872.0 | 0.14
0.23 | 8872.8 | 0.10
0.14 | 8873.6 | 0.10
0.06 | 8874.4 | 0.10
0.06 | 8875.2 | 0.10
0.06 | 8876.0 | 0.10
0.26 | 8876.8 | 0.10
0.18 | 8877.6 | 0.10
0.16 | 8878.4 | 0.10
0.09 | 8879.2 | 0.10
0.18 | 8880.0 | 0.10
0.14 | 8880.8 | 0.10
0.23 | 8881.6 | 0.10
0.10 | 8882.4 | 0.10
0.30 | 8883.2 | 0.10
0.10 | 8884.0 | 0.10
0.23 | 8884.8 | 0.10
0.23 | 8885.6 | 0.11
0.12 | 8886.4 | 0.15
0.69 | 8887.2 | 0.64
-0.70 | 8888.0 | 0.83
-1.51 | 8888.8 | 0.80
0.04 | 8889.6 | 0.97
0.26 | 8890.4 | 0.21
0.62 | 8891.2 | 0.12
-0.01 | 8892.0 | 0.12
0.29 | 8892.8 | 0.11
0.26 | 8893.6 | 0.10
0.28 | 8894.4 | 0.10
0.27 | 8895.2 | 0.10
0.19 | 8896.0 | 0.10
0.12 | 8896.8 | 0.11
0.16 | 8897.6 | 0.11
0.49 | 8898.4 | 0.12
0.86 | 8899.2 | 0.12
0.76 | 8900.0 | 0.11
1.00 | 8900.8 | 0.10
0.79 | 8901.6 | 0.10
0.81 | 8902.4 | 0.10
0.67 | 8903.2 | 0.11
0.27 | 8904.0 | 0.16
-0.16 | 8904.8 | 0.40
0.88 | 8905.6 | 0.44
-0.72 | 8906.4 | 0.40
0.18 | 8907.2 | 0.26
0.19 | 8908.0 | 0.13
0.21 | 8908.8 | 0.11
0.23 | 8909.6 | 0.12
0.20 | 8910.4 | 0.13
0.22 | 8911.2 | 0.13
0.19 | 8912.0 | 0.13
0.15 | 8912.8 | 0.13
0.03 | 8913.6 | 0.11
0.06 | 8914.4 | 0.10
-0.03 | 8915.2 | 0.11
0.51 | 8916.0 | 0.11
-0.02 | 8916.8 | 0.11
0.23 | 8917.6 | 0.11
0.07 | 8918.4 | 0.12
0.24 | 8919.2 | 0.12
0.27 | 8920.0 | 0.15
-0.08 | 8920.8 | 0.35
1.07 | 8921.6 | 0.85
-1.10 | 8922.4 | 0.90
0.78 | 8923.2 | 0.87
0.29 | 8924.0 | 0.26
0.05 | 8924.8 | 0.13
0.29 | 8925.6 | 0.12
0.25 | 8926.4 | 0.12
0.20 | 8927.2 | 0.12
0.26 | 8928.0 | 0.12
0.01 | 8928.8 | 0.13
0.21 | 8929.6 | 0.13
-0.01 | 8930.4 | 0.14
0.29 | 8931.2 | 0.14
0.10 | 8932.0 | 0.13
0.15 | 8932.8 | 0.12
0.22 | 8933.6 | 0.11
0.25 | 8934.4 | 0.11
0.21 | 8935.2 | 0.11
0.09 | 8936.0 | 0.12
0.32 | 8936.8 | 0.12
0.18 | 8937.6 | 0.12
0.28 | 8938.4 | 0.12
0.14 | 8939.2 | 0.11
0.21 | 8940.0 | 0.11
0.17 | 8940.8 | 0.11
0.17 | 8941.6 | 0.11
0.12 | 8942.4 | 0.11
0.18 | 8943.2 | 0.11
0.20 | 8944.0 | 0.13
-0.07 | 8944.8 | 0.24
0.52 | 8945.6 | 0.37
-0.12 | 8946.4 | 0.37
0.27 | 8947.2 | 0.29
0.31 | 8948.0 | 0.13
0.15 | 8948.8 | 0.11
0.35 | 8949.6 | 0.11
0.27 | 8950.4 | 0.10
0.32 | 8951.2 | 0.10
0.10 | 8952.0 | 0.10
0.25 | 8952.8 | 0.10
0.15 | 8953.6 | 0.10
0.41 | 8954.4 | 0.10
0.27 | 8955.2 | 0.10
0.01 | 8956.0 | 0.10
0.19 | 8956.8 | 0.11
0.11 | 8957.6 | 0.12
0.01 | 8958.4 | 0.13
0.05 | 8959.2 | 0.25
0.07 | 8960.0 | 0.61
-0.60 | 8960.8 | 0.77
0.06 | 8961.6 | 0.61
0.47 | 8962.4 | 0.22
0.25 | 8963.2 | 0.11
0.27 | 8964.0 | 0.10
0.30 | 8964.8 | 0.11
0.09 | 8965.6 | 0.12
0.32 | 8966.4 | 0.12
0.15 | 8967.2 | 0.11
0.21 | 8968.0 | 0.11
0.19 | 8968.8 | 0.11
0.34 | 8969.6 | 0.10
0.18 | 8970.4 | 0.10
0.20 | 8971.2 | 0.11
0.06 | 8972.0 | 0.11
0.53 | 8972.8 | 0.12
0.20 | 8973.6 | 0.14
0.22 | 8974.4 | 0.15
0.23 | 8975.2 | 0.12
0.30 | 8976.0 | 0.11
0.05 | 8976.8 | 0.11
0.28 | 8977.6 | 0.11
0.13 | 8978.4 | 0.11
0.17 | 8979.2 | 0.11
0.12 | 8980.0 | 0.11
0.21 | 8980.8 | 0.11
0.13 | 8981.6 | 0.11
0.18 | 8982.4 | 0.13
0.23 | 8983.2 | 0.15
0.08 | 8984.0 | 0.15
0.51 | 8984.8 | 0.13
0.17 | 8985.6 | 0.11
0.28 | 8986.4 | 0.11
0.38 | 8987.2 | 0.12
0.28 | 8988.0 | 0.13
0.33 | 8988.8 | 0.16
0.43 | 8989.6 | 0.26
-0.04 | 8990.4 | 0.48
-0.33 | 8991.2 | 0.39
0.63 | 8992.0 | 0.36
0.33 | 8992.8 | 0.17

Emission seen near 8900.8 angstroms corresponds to Hbeta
